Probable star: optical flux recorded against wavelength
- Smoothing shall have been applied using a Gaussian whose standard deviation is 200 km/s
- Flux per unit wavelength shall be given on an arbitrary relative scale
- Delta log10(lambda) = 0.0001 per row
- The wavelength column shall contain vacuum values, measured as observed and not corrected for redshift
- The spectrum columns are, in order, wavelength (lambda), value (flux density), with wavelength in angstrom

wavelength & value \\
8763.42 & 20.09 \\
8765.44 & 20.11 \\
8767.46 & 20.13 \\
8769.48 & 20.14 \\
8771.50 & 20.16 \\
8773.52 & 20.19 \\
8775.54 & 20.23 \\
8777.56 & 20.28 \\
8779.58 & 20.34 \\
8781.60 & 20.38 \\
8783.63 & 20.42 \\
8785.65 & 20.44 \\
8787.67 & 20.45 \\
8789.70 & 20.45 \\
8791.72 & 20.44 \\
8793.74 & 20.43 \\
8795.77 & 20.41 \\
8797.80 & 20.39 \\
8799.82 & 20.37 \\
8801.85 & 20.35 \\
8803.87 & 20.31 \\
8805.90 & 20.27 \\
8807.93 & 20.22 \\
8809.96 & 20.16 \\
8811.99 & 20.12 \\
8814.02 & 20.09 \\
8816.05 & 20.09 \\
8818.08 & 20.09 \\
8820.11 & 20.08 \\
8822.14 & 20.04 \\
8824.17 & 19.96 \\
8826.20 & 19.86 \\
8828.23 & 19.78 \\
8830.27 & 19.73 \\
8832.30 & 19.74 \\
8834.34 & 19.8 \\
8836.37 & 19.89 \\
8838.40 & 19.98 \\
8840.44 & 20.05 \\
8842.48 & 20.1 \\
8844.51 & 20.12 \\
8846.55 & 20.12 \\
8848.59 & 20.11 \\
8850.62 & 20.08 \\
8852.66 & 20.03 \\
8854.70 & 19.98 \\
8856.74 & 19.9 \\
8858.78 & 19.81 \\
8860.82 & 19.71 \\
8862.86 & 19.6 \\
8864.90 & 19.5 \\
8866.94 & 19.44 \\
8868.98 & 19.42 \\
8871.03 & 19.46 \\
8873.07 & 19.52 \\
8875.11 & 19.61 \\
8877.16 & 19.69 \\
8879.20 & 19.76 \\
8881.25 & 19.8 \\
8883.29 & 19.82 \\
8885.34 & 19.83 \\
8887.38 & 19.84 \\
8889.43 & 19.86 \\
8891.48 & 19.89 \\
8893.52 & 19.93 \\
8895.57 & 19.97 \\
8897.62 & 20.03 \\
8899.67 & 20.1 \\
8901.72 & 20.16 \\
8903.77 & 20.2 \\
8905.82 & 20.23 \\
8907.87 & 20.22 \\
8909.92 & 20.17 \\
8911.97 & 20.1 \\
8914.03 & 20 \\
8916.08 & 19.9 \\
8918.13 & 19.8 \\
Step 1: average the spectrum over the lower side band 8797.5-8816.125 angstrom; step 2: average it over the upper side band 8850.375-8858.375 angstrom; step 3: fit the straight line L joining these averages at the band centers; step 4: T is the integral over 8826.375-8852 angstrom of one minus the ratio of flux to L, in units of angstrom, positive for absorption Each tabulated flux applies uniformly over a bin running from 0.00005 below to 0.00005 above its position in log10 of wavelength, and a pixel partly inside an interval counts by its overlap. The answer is 0.1 angstrom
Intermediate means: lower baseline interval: 20.2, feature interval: 20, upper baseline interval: 20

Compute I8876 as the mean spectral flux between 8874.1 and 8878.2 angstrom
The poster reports 19.6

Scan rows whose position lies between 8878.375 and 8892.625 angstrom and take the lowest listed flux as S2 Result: 19.76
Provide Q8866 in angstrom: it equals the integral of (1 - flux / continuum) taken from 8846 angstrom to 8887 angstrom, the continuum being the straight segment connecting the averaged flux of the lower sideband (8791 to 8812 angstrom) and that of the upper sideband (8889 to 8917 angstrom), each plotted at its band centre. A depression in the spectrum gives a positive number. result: 0.8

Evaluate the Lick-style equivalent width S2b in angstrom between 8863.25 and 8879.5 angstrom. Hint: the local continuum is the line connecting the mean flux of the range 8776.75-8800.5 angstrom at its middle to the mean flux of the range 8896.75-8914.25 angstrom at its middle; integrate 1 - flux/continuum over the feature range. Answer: 0.5 angstrom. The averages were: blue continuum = 20.4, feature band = 19.5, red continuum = 20.1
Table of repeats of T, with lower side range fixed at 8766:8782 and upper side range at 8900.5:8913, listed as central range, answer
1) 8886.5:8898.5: 0.2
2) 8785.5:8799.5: -0.1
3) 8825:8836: 0.2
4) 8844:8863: 0.2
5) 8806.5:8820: 0.1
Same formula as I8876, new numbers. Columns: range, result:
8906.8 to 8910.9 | 20.2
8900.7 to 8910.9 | 20.2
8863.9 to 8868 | 19.5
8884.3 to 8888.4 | 19.8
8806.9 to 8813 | 20.2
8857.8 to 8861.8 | 19.8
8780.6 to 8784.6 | 20.4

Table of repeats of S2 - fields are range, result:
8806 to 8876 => 19.42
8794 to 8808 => 20.22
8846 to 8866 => 19.5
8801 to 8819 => 20.09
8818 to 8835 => 19.73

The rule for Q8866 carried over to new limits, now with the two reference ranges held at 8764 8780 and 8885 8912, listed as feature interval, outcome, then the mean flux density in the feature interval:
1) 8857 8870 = 0.3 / 19.6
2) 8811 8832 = 0.2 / 20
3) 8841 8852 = 0.0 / 20.1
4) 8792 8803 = -0.1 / 20.4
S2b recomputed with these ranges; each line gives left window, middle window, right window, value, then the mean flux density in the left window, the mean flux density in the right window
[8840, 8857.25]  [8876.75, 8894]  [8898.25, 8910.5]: 0.27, 20.1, 20.2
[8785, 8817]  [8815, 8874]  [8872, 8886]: 0.34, 20.3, 19.7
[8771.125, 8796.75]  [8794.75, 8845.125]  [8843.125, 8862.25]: 0.21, 20.4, 20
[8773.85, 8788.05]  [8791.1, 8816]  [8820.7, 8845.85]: -0.14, 20.4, 19.9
